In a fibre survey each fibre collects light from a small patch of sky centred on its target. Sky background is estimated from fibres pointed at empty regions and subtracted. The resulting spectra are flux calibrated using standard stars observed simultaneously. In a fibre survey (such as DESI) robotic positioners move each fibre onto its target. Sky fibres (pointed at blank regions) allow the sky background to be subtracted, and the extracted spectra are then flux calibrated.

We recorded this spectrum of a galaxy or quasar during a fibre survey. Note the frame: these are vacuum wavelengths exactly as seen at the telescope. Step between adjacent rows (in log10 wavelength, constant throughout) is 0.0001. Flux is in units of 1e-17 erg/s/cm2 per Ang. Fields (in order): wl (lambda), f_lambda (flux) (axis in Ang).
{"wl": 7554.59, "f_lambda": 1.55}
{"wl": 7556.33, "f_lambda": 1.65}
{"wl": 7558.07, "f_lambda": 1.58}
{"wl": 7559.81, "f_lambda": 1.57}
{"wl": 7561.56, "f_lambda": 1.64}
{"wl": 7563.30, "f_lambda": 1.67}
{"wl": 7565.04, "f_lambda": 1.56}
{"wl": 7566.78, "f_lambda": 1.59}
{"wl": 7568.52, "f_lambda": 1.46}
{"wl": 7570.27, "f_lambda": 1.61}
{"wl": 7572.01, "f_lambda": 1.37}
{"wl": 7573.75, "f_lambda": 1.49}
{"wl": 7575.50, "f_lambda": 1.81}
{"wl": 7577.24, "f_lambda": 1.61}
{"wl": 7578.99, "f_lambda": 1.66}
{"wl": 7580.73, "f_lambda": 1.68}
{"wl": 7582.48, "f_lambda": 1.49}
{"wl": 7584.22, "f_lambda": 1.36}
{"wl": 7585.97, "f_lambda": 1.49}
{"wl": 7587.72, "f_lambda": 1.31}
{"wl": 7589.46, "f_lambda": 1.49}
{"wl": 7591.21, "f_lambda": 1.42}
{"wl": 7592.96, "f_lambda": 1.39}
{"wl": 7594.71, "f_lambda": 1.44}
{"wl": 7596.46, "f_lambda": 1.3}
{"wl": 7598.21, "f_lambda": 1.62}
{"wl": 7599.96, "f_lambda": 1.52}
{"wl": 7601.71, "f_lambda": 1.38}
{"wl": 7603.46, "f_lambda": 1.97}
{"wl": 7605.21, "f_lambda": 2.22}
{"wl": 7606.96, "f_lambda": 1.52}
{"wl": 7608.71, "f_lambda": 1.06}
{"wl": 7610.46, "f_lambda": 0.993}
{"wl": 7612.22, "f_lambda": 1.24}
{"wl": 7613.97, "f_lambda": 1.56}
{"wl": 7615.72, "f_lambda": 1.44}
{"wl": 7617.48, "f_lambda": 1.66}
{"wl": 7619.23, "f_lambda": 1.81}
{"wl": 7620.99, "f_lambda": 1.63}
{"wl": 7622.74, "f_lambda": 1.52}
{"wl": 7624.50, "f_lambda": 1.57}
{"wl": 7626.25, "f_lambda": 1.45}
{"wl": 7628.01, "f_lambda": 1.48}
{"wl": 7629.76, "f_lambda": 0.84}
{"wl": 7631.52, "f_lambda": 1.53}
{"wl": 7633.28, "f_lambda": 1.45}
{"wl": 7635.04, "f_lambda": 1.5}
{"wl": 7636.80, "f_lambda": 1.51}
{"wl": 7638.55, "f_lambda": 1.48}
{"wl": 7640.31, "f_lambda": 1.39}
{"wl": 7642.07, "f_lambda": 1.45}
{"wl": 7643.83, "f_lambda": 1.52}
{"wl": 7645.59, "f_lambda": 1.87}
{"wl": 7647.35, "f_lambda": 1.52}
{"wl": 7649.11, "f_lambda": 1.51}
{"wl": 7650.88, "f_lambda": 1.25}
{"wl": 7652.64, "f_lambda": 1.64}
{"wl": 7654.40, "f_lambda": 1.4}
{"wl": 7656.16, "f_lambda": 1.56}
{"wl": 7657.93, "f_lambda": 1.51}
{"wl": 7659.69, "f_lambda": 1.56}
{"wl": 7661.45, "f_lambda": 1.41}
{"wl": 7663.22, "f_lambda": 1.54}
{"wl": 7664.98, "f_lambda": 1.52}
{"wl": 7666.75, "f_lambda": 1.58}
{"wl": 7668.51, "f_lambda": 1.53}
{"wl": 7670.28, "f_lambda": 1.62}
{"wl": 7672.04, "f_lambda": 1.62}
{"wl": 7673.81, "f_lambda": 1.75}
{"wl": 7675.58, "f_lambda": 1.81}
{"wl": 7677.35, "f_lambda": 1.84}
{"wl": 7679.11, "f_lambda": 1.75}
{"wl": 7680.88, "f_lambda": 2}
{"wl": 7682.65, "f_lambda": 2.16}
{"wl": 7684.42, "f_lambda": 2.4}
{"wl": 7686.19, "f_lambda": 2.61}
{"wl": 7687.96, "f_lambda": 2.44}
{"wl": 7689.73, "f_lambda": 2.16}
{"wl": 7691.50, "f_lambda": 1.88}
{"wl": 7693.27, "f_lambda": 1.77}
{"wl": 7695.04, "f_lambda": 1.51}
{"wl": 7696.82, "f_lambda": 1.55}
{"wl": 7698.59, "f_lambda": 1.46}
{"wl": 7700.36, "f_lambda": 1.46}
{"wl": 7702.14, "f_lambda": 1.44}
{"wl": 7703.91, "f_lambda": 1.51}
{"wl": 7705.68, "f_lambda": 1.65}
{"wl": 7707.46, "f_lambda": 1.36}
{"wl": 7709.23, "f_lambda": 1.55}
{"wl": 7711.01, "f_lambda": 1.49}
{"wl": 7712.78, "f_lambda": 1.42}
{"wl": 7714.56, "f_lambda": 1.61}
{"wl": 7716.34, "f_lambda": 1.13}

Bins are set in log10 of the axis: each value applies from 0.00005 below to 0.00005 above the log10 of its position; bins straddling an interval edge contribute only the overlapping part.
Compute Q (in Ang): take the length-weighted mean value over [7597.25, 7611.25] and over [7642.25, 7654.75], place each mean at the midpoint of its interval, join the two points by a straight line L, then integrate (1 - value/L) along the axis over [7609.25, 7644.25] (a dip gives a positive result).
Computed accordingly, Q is 2.00 Ang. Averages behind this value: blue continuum 1.54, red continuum 1.53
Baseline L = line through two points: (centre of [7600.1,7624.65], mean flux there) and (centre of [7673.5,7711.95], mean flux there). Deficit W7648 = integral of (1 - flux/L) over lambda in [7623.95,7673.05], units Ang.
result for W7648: 4.82 Ang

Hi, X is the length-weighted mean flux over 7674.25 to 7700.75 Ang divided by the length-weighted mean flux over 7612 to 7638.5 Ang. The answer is 1.30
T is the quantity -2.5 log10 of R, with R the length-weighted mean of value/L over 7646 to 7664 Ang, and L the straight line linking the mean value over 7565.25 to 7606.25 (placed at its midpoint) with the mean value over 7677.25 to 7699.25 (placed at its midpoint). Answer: 0.22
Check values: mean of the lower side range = 1.55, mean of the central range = 1.5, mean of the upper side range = 1.97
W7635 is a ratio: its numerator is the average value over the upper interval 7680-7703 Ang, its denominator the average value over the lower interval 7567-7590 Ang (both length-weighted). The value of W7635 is 1.3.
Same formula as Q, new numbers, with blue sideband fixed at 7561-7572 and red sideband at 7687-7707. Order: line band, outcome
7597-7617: 1.37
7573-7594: 0.95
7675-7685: -1.76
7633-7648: 1.13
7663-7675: 0.54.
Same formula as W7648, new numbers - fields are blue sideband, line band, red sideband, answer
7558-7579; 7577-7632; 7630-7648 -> 1.86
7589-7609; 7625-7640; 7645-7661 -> 1.21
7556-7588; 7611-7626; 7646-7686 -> 0.76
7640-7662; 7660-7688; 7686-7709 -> -3.53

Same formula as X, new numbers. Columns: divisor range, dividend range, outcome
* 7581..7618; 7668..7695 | 1.32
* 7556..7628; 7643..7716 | 1.09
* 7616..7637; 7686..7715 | 1.12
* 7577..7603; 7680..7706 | 1.26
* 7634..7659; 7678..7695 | 1.39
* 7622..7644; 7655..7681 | 1.13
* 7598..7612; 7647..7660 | 0.98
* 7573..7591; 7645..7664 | 0.99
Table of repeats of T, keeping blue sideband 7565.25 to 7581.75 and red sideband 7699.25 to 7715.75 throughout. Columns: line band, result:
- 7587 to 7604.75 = 0.05 mag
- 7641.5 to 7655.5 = 0.01 mag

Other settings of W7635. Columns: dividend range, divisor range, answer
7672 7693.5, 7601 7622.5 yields 1.32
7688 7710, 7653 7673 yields 1.07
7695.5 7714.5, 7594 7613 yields 1.01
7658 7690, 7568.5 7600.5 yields 1.22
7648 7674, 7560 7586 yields 0.97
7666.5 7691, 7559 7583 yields 1.23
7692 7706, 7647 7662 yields 1.04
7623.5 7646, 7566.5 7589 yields 0.95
